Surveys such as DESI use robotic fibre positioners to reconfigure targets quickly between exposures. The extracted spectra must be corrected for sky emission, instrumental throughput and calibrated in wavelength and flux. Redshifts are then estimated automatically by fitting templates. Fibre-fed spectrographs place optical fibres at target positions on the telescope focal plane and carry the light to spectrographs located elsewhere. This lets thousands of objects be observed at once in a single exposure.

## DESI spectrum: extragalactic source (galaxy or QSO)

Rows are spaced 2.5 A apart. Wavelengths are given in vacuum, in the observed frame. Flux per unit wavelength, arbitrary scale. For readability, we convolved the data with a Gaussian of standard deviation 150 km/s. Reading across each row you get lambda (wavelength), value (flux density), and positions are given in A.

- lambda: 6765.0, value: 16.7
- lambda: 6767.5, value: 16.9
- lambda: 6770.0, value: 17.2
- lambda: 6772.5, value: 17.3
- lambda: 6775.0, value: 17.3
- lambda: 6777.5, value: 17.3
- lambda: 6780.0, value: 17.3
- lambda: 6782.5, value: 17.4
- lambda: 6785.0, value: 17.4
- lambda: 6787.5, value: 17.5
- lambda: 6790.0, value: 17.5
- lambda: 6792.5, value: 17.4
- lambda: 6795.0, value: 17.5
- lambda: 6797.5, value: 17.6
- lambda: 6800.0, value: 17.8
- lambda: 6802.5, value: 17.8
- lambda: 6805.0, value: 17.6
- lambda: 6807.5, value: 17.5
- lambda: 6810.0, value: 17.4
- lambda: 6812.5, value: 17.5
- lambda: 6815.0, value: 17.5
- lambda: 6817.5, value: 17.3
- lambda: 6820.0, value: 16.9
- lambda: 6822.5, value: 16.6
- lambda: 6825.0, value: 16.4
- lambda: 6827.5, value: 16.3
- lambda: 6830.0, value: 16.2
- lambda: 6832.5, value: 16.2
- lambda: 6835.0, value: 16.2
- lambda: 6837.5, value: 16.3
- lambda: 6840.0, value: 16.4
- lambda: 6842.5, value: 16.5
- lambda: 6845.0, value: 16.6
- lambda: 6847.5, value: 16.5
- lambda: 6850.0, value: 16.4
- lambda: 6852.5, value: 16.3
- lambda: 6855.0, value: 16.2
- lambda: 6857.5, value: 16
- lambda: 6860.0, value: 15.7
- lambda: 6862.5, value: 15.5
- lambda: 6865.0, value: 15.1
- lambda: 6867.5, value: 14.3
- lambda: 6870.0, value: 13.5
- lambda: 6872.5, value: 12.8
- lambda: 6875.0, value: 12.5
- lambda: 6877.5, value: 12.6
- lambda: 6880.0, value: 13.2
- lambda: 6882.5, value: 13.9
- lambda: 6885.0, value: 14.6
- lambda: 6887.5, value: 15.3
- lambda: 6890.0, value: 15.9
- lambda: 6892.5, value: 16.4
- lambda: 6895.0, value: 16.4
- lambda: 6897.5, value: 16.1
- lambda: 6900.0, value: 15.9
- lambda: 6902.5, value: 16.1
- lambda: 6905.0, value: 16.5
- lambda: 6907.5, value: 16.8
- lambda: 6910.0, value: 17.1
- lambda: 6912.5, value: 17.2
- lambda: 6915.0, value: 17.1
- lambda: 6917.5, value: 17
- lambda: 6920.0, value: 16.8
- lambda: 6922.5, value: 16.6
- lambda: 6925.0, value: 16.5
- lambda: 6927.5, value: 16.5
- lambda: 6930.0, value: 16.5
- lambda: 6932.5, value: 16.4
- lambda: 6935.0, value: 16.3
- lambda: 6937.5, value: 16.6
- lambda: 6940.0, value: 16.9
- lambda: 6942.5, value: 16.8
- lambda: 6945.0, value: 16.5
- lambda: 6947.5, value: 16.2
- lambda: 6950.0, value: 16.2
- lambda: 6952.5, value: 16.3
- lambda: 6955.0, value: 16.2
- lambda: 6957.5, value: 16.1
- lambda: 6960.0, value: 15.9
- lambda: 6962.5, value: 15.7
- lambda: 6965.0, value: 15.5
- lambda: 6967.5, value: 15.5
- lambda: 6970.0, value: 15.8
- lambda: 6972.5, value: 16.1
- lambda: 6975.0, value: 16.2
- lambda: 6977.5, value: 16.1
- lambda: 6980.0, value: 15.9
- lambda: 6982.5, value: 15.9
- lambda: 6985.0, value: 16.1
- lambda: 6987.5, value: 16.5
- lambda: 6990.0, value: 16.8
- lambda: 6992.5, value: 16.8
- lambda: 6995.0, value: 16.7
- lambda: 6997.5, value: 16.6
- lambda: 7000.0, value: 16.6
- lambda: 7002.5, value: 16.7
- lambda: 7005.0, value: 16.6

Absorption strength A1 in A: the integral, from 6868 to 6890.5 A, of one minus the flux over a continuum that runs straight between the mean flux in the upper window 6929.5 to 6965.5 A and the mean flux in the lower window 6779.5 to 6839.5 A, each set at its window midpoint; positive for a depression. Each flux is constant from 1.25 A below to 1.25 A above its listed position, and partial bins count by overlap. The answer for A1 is 4.0 A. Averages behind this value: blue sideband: 17.1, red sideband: 16.3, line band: 13.8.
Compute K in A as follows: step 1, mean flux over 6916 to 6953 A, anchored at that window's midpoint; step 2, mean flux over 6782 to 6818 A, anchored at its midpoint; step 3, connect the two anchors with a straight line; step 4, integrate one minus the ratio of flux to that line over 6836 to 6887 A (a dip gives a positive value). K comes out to 6.1 A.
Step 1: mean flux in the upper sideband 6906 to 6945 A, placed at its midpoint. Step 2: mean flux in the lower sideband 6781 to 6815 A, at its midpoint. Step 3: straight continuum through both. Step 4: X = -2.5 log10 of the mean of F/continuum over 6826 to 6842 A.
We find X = 0.07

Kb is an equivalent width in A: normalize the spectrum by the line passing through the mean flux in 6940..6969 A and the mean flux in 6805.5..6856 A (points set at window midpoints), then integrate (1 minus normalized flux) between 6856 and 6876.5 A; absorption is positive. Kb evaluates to 2.6 A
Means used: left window 16.7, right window 16.1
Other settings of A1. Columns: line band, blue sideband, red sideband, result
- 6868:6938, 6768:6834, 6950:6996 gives 3.8 A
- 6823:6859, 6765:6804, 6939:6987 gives 1.4 A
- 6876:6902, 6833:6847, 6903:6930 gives 2.5 A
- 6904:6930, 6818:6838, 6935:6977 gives -0.9 A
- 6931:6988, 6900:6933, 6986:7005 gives 1.7 A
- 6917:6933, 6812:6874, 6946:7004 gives -0.5 A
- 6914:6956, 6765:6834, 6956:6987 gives -0.9 A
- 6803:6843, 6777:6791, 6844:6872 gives -0.9 A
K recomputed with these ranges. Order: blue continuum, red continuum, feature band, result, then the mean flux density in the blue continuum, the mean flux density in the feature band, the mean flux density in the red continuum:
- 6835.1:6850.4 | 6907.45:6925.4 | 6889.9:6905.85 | 0.6 A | 16.4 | 16.2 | 16.9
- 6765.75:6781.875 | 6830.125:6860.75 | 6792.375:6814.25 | -1.0 A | 17.2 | 17.6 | 16.3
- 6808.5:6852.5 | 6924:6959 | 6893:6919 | -0.2 A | 16.7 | 16.6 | 16.4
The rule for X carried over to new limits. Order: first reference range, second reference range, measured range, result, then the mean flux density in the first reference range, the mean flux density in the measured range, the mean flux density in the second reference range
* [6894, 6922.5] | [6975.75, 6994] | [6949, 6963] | 0.02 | 16.6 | 16.1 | 16.3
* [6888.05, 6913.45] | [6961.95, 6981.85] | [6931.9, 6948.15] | -0.03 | 16.4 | 16.5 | 15.9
